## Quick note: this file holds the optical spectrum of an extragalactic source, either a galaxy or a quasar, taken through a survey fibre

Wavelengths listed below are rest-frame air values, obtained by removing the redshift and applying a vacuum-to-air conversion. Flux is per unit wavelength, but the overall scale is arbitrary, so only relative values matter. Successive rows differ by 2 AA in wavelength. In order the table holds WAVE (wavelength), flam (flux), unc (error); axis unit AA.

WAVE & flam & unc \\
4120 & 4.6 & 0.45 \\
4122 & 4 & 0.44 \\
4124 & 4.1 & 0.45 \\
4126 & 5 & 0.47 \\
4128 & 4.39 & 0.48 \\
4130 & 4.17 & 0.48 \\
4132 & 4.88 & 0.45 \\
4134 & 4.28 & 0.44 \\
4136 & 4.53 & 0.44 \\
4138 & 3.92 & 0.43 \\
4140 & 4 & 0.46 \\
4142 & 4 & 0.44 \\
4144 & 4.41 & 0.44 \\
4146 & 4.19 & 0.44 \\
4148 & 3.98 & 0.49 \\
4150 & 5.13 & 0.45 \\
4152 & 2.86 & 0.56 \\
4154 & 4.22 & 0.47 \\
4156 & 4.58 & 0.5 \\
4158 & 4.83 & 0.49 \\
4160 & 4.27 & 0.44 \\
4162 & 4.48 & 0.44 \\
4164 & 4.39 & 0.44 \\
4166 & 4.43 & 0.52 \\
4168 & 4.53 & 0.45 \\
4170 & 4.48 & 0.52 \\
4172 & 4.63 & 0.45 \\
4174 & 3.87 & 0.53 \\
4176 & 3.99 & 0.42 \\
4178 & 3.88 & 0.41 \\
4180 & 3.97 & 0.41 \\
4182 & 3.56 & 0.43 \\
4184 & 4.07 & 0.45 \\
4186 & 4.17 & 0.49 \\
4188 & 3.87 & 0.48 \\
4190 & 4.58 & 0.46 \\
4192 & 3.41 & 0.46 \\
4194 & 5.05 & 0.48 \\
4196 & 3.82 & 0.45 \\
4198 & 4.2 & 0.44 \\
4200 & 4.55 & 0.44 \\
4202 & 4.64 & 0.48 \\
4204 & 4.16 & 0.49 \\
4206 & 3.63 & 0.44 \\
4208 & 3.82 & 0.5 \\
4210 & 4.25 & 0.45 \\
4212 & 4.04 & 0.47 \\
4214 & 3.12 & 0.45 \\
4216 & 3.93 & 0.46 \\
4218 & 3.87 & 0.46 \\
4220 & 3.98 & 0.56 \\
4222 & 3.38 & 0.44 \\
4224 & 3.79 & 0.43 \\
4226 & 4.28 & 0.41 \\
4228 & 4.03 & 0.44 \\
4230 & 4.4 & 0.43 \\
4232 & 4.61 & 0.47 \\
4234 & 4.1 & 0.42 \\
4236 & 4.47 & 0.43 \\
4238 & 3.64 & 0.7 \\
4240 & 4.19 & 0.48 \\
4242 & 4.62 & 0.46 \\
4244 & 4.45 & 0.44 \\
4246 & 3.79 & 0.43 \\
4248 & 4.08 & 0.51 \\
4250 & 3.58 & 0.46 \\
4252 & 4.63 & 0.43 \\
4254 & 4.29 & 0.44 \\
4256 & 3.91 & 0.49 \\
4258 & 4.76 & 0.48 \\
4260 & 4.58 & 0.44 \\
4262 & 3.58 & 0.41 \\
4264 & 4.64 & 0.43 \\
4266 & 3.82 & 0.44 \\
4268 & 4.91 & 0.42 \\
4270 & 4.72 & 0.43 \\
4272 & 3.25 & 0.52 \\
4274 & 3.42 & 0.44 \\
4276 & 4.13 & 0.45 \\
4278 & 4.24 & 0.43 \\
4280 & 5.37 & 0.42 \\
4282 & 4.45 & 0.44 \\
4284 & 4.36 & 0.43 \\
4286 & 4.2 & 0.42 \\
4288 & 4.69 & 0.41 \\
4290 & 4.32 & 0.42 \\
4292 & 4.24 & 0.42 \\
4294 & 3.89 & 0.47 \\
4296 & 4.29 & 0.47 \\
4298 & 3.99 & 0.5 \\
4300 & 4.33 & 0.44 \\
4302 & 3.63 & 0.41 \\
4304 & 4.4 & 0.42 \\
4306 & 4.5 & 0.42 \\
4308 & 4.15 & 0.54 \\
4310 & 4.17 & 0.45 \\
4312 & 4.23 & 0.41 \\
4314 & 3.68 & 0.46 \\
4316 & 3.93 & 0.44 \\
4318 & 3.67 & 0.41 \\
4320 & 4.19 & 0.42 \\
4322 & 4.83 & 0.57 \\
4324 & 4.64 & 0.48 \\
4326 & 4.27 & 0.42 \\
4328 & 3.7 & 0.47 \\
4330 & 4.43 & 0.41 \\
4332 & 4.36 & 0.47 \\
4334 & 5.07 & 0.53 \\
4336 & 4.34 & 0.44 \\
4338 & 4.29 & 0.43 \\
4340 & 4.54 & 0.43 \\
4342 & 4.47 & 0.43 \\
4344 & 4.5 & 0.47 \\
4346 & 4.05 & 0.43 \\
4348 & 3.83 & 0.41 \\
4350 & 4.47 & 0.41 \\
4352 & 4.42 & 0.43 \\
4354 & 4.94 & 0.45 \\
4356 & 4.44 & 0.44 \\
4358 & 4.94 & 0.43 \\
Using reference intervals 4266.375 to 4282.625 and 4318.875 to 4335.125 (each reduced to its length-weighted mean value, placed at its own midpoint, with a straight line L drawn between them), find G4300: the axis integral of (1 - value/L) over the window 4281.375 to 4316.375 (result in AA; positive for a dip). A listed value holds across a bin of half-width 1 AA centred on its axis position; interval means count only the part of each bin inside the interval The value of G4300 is 1.29 AA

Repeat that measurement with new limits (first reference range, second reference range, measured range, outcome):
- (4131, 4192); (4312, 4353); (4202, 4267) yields 2.48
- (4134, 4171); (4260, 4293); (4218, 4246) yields 1.03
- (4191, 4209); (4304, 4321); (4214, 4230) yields 0.98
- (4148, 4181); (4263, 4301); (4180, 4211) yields 1.17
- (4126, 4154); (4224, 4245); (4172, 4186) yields 0.93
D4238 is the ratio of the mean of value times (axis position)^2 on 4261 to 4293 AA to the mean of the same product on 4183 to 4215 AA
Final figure 1.08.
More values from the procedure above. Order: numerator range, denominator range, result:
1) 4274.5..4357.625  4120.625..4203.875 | 1.09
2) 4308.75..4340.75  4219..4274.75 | 1.07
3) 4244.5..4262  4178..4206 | 1.04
